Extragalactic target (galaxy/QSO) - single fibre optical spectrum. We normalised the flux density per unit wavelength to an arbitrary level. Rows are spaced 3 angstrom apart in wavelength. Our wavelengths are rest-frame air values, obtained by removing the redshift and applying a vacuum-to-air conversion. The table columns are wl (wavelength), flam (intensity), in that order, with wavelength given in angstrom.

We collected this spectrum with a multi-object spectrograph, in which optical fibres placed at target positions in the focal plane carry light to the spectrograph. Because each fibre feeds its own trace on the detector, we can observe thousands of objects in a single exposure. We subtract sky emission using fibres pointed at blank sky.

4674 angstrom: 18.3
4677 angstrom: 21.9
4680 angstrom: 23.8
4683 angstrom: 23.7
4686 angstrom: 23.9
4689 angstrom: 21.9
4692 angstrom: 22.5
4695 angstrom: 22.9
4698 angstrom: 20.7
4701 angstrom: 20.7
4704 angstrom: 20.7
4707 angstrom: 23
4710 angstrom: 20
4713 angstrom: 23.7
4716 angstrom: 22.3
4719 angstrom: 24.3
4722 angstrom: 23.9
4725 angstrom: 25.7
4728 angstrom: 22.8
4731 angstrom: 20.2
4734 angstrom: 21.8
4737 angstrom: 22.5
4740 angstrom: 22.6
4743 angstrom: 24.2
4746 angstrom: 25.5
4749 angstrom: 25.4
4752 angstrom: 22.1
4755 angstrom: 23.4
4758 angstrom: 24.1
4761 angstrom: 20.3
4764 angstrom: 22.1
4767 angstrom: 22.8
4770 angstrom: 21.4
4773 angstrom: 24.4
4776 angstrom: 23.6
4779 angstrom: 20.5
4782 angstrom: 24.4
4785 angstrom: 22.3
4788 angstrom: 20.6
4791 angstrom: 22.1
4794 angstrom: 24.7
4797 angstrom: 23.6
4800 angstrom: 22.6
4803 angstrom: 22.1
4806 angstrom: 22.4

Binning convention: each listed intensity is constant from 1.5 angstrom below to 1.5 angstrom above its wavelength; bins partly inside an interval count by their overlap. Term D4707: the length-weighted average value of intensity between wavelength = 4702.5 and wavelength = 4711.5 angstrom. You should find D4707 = 21.2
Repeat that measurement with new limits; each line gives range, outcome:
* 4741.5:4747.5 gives 24.8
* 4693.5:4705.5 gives 21.2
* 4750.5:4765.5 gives 22.4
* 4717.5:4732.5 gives 23.4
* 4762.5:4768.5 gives 22.5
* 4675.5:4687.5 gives 23.3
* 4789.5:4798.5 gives 23.5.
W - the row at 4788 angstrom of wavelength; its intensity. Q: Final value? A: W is 20.6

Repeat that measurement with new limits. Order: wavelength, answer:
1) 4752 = 22.1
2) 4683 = 23.7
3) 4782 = 24.4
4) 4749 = 25.4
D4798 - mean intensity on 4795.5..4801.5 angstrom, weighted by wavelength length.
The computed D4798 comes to 23.1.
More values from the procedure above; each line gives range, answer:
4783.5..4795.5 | 22.4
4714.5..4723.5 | 23.5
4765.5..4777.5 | 23.1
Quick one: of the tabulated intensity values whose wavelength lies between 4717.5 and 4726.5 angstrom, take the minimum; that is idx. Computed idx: 23.9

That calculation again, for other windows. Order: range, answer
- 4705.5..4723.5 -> 20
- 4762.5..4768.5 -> 22.1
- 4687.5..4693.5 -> 21.9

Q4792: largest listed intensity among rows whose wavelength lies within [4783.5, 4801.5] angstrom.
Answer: 24.7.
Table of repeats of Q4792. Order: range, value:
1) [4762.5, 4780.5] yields 24.4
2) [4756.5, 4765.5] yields 24.1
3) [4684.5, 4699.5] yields 23.9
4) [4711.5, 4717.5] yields 23.7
